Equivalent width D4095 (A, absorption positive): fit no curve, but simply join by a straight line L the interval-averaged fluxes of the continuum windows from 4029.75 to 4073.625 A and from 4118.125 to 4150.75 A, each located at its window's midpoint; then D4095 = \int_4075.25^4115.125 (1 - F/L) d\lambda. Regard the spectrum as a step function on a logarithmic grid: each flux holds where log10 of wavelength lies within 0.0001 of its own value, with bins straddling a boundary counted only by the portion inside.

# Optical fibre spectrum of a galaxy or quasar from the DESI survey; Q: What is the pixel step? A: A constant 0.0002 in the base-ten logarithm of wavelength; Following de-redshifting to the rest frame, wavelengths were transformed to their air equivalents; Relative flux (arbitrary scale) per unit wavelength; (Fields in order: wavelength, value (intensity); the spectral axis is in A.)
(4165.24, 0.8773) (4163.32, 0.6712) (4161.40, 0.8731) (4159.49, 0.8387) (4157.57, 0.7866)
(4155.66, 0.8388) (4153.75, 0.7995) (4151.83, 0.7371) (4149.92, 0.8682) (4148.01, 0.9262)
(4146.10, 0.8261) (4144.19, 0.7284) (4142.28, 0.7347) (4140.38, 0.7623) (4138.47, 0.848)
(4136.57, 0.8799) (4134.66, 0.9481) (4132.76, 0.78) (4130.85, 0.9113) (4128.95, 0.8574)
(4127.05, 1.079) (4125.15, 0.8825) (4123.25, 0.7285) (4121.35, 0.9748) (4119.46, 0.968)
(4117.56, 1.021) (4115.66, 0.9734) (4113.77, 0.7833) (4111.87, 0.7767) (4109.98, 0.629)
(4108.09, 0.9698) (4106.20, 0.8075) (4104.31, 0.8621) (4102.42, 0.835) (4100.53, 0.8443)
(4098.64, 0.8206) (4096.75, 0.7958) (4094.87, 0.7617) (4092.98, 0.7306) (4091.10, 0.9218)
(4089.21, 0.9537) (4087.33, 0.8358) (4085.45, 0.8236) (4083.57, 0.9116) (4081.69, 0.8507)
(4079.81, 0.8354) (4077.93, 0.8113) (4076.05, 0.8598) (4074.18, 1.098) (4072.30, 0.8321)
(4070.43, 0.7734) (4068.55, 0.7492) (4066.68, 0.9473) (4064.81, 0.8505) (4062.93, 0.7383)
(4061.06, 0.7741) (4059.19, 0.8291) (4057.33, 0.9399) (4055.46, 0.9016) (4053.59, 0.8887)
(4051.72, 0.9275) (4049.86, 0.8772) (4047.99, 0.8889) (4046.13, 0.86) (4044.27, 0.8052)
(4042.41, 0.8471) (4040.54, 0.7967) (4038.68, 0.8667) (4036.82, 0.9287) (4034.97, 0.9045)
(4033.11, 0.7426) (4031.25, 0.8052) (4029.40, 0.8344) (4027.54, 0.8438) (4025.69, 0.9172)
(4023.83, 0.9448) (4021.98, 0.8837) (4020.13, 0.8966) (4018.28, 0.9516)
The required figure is 1.3 A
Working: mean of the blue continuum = 0.849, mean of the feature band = 0.831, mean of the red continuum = 0.867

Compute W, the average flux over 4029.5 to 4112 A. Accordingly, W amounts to 0.846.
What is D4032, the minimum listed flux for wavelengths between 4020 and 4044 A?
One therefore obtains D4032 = 0.7426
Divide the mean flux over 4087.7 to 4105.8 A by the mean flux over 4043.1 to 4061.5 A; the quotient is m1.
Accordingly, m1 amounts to 0.96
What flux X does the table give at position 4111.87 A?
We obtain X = 0.7767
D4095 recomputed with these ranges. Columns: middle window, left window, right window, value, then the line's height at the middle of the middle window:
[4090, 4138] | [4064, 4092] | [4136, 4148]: -1.7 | 0.833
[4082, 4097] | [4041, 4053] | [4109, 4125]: 0.3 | 0.861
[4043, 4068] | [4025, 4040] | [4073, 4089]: 0.1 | 0.867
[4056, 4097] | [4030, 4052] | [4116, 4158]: 0.4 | 0.855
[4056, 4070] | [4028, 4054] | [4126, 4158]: 0.3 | 0.852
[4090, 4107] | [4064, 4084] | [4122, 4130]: 1.1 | 0.877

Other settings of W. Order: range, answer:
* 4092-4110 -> 0.815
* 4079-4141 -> 0.86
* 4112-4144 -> 0.877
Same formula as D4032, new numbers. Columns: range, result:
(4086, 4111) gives 0.629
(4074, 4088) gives 0.8113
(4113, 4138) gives 0.7285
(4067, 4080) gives 0.7492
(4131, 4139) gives 0.78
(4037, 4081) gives 0.7383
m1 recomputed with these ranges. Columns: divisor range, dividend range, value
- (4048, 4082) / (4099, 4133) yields 1.01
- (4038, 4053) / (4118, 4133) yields 1.06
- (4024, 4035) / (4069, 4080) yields 1.03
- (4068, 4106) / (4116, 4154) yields 1.02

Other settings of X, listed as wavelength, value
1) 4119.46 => 0.968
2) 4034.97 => 0.9045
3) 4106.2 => 0.8075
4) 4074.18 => 1.098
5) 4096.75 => 0.7958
